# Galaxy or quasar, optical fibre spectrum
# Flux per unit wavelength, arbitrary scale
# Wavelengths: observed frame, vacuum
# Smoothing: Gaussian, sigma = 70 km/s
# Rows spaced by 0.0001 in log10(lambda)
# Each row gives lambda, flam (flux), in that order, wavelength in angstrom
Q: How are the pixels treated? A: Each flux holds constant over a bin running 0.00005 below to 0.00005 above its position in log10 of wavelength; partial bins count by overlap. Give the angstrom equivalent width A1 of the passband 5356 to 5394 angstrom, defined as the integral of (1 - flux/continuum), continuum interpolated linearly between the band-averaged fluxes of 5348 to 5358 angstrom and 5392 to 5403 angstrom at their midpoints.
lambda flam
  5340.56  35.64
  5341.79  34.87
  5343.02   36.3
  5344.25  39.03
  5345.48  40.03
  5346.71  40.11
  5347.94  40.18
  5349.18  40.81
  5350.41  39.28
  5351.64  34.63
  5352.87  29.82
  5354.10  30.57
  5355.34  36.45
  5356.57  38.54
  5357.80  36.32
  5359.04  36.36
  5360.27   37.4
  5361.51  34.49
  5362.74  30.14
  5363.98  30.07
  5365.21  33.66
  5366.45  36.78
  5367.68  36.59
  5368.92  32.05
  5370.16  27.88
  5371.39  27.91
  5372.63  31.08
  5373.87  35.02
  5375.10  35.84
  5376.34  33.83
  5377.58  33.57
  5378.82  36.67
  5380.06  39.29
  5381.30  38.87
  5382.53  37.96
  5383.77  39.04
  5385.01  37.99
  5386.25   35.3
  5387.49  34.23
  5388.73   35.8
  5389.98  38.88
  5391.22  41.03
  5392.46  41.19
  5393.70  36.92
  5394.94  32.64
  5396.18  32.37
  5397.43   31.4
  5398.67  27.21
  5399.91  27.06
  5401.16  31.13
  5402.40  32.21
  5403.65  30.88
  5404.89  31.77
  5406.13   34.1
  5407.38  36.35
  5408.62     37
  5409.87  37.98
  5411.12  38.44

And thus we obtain -1.51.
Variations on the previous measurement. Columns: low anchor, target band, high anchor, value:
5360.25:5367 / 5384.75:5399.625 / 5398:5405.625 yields -2.0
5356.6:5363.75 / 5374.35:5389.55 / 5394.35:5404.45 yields -1.9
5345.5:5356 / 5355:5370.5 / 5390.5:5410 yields 0.7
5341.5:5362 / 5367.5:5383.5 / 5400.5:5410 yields 0.5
